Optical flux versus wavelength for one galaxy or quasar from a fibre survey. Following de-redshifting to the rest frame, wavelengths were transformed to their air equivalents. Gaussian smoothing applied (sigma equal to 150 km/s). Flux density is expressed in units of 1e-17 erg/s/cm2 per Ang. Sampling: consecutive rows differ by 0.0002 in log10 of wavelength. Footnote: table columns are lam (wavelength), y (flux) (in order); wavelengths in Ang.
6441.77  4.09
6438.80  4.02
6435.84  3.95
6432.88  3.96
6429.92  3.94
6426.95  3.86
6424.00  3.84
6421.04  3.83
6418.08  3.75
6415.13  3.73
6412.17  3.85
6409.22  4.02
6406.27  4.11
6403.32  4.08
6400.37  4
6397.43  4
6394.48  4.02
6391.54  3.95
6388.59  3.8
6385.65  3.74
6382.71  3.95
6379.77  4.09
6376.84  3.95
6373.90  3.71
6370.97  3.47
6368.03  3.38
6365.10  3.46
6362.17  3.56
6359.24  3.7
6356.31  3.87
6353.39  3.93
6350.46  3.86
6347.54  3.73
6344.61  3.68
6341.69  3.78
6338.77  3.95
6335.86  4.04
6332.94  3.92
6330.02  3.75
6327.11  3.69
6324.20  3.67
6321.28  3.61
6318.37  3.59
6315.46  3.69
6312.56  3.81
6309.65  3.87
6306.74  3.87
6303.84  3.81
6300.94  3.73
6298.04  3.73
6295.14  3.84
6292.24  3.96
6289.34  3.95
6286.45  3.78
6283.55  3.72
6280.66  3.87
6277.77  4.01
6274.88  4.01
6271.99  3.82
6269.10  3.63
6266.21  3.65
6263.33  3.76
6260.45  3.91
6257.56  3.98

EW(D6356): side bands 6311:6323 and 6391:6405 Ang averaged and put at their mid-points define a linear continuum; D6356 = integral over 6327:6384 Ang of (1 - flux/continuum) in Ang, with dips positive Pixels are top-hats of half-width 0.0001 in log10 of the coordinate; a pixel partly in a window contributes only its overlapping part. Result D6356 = 0.9 Ang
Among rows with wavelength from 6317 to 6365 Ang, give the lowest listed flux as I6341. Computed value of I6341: 3.56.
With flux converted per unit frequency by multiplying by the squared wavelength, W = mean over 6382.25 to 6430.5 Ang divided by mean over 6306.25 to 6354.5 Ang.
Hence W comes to 1.1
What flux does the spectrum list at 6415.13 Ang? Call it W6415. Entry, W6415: 3.73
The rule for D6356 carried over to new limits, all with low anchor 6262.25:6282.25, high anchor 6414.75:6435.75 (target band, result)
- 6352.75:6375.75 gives 1.3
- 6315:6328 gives 0.6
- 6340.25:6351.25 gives 0.2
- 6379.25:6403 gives -0.6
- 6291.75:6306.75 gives 0.1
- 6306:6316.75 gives 0.1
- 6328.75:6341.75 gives -0.2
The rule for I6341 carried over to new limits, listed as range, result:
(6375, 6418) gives 3.73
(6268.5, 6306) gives 3.63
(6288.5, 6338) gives 3.59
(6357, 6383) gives 3.38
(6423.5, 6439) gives 3.84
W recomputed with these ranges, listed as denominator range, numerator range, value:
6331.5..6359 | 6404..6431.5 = 1.03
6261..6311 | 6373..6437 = 1.06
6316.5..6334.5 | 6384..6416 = 1.09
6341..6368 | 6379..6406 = 1.08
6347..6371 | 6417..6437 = 1.08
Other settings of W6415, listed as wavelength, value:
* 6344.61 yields 3.68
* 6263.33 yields 3.76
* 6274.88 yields 4.01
